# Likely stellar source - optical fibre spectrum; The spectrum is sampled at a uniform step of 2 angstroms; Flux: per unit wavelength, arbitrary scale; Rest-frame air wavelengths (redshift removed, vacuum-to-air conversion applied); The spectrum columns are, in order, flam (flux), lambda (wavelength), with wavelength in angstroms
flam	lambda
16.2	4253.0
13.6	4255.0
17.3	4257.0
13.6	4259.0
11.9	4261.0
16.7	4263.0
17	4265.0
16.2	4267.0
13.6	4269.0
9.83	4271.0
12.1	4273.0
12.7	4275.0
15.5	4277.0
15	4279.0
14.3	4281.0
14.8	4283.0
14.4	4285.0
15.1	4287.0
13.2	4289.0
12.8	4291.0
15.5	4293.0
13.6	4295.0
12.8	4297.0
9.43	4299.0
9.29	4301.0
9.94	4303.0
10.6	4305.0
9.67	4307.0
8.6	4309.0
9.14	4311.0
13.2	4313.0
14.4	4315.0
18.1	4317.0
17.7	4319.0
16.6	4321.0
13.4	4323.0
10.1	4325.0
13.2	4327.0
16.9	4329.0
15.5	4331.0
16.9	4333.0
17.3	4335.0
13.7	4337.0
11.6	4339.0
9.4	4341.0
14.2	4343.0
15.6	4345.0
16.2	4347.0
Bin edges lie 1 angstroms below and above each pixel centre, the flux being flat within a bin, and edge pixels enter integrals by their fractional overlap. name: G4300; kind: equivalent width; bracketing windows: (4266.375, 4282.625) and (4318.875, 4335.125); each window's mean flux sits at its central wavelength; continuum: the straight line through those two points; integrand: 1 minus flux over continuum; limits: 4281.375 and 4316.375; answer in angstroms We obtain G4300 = 4.9 angstroms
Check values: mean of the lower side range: 13.6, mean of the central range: 12.2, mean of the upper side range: 15.1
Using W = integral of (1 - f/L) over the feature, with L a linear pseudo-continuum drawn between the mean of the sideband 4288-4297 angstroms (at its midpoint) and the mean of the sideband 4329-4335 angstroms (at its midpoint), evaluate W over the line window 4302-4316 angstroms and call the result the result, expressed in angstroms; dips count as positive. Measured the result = 3.8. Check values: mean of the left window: 13.7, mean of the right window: 16.5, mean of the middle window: 10.8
